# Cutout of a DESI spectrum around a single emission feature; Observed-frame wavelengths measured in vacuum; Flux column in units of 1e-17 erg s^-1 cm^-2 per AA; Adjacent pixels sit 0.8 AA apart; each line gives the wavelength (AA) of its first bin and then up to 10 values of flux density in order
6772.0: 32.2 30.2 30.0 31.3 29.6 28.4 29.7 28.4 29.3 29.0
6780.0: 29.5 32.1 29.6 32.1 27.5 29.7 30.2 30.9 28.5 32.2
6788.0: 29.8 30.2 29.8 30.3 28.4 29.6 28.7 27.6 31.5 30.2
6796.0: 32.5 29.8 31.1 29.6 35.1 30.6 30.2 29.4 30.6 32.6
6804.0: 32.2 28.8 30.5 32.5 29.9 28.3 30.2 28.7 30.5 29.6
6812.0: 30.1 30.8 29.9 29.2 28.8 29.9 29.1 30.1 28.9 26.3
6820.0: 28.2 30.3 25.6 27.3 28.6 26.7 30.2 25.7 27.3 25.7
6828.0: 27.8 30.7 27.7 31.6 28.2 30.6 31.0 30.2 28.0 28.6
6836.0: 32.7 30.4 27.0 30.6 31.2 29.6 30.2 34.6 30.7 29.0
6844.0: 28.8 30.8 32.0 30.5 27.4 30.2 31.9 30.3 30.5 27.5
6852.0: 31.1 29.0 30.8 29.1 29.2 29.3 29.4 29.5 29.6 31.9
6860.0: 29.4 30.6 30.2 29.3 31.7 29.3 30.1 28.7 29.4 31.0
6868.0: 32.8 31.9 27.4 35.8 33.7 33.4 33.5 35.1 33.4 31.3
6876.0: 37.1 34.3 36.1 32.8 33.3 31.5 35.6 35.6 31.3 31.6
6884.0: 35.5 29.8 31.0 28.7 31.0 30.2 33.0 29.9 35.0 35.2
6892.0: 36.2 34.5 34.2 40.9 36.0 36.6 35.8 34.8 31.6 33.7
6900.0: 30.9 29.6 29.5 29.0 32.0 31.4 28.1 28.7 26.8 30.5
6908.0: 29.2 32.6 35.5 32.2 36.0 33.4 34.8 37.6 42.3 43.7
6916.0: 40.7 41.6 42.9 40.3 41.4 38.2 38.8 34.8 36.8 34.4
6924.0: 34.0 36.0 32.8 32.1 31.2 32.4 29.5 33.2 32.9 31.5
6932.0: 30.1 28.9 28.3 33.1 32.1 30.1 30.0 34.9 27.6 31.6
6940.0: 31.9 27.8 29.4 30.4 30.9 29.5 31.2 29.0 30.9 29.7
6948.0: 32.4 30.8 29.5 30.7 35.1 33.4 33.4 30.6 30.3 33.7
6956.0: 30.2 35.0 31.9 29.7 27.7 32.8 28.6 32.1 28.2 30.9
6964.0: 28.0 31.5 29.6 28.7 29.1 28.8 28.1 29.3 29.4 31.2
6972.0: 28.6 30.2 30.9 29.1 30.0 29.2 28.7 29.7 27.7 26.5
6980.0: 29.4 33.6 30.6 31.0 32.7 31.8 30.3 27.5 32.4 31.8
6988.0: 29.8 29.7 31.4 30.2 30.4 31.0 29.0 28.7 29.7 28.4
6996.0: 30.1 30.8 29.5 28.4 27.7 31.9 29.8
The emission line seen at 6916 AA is [N II] 6583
